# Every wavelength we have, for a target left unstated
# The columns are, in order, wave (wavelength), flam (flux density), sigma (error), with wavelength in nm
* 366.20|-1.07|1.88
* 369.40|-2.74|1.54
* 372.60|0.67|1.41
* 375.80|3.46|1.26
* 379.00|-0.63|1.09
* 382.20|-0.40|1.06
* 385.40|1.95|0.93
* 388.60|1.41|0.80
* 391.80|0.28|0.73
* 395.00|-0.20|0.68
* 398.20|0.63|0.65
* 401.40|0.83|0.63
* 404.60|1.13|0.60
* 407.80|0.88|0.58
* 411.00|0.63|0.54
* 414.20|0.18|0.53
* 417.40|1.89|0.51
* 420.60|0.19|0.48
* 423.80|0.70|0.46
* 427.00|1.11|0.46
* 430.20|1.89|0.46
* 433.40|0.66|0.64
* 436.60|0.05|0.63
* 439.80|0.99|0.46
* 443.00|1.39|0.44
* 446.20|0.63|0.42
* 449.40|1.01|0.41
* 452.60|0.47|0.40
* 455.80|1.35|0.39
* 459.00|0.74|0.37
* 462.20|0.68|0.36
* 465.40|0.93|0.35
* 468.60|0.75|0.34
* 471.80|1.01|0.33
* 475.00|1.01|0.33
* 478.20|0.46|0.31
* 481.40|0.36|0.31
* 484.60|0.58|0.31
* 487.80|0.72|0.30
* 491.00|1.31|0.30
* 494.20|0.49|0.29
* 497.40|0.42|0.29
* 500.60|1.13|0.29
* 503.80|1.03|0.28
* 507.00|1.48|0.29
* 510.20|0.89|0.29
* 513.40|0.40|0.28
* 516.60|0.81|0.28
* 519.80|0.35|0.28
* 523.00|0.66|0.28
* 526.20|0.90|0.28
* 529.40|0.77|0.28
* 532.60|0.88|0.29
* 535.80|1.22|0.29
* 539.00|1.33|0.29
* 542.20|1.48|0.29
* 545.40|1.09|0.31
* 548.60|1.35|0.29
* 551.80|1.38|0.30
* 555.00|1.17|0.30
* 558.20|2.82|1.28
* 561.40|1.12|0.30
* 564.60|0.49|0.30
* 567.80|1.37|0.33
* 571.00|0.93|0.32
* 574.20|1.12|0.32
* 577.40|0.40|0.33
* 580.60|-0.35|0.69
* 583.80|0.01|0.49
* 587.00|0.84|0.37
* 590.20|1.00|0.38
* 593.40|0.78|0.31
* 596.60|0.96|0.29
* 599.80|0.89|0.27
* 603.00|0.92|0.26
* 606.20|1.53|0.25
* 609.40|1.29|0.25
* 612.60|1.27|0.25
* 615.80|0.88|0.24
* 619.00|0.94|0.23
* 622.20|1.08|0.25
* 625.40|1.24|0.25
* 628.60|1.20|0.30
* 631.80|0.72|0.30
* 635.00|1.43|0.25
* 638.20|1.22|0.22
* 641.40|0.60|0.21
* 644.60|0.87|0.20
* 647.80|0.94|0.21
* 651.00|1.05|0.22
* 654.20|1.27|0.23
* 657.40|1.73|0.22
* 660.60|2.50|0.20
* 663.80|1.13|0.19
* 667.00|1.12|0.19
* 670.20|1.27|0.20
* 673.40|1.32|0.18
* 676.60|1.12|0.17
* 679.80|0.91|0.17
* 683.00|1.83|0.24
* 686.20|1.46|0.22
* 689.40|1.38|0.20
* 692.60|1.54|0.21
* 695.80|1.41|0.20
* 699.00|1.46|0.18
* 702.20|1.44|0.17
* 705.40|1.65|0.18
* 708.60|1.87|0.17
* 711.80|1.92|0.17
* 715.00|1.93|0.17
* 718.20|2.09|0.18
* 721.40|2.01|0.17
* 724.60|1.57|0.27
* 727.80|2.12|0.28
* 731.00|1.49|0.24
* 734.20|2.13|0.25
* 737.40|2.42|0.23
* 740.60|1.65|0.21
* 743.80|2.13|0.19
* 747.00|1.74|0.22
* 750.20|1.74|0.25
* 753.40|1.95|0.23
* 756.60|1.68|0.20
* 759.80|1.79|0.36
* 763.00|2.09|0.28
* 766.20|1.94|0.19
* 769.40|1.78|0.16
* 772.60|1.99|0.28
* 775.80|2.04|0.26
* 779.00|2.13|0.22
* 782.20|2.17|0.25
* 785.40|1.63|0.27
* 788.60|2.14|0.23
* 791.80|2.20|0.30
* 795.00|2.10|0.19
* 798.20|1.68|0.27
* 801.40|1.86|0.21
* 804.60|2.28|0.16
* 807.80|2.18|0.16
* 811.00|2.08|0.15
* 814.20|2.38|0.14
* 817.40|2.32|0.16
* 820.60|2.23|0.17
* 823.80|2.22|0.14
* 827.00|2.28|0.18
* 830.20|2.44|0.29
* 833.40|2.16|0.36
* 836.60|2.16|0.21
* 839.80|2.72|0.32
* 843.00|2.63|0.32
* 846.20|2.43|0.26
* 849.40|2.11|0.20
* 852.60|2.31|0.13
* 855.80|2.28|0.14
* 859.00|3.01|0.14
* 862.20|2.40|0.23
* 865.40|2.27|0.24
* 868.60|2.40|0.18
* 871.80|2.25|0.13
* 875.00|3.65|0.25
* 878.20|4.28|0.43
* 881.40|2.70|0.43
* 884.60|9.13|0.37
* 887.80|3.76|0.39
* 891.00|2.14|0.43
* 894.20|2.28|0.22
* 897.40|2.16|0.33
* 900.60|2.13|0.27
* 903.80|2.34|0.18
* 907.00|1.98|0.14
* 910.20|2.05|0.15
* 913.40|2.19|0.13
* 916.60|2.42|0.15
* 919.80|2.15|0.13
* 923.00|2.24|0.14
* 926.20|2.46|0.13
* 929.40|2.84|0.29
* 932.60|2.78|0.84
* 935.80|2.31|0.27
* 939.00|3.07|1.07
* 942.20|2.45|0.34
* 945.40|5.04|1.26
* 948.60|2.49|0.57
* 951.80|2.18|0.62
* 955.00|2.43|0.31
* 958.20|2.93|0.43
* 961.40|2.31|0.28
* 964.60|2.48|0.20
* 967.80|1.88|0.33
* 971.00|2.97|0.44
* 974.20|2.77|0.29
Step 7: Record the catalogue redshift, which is 0.768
